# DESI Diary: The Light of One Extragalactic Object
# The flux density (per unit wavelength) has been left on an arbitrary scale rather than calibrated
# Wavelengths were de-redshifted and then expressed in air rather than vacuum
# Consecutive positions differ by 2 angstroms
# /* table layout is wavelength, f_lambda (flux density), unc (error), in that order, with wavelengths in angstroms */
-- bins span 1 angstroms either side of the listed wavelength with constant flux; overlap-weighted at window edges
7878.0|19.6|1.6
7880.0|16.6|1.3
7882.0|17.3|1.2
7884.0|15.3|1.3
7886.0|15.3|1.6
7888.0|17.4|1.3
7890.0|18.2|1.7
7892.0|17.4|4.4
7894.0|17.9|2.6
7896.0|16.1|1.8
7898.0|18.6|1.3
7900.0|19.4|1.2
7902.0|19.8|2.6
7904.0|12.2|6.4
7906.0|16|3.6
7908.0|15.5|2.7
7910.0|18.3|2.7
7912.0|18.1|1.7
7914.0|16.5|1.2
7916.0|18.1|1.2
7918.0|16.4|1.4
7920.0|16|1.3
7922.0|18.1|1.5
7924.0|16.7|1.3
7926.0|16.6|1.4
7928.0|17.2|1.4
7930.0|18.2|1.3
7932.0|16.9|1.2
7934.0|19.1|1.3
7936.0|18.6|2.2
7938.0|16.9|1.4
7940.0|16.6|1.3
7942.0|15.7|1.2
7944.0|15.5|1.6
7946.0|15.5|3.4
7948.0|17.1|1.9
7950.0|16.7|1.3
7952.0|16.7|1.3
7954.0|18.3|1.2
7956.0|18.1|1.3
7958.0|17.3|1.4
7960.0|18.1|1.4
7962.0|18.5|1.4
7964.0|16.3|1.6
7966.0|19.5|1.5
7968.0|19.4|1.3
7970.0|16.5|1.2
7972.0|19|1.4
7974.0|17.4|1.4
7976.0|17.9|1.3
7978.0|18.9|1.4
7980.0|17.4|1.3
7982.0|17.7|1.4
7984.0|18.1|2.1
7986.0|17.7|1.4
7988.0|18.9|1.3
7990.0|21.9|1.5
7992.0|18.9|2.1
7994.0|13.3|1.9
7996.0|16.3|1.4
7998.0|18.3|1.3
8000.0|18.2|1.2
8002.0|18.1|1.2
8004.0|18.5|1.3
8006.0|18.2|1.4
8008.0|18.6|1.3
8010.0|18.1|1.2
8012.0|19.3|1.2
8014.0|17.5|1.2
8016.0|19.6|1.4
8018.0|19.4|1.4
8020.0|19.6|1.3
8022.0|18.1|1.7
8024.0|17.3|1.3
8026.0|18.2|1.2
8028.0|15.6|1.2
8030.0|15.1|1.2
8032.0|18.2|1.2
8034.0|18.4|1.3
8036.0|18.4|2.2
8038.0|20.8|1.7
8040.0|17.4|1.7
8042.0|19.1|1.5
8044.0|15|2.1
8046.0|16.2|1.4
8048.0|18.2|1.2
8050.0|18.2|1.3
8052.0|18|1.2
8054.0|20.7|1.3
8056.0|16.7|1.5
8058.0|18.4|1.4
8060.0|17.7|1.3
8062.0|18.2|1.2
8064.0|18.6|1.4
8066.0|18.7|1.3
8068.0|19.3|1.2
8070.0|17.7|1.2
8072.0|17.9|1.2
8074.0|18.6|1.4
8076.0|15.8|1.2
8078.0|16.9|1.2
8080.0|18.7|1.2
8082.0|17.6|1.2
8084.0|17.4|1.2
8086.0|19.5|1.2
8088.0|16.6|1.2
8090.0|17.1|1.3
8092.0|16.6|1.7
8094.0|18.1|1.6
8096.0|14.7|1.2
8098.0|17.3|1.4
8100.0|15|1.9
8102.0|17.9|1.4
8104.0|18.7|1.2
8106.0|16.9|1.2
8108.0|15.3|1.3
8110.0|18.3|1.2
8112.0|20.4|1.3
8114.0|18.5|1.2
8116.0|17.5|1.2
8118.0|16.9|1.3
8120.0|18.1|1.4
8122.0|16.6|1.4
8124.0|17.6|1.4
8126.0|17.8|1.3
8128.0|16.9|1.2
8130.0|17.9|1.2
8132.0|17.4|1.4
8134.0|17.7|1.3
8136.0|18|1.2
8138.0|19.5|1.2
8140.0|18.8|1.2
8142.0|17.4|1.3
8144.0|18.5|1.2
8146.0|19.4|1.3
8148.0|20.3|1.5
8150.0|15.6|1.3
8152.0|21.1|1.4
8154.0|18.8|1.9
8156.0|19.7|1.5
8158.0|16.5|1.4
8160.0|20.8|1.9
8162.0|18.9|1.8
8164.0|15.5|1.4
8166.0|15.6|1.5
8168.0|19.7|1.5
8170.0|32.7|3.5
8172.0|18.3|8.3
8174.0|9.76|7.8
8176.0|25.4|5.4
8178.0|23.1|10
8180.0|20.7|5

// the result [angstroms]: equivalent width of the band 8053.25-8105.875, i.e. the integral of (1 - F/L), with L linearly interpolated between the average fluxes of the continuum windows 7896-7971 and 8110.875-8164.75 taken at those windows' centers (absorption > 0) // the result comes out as 0.8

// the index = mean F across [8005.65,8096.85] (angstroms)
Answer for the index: 17.9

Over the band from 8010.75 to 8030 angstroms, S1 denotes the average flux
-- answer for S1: 18.1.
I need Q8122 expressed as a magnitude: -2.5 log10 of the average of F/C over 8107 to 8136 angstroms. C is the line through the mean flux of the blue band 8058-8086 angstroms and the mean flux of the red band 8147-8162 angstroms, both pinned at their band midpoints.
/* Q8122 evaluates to 0.06 mag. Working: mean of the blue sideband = 18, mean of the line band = 17.6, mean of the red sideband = 19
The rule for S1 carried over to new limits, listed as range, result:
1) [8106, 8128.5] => 17.6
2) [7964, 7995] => 18.1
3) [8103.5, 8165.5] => 18.1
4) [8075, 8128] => 17.4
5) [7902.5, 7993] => 17.5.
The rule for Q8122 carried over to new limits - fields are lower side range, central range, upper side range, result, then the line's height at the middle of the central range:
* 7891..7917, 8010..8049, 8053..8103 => -0.03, 17.5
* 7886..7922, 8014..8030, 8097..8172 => -0.01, 17.8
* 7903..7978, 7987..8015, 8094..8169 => -0.04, 17.4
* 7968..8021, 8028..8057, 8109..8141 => 0.02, 18.1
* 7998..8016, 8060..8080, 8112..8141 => 0.01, 18.1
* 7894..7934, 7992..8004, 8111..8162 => 0.03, 17.6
